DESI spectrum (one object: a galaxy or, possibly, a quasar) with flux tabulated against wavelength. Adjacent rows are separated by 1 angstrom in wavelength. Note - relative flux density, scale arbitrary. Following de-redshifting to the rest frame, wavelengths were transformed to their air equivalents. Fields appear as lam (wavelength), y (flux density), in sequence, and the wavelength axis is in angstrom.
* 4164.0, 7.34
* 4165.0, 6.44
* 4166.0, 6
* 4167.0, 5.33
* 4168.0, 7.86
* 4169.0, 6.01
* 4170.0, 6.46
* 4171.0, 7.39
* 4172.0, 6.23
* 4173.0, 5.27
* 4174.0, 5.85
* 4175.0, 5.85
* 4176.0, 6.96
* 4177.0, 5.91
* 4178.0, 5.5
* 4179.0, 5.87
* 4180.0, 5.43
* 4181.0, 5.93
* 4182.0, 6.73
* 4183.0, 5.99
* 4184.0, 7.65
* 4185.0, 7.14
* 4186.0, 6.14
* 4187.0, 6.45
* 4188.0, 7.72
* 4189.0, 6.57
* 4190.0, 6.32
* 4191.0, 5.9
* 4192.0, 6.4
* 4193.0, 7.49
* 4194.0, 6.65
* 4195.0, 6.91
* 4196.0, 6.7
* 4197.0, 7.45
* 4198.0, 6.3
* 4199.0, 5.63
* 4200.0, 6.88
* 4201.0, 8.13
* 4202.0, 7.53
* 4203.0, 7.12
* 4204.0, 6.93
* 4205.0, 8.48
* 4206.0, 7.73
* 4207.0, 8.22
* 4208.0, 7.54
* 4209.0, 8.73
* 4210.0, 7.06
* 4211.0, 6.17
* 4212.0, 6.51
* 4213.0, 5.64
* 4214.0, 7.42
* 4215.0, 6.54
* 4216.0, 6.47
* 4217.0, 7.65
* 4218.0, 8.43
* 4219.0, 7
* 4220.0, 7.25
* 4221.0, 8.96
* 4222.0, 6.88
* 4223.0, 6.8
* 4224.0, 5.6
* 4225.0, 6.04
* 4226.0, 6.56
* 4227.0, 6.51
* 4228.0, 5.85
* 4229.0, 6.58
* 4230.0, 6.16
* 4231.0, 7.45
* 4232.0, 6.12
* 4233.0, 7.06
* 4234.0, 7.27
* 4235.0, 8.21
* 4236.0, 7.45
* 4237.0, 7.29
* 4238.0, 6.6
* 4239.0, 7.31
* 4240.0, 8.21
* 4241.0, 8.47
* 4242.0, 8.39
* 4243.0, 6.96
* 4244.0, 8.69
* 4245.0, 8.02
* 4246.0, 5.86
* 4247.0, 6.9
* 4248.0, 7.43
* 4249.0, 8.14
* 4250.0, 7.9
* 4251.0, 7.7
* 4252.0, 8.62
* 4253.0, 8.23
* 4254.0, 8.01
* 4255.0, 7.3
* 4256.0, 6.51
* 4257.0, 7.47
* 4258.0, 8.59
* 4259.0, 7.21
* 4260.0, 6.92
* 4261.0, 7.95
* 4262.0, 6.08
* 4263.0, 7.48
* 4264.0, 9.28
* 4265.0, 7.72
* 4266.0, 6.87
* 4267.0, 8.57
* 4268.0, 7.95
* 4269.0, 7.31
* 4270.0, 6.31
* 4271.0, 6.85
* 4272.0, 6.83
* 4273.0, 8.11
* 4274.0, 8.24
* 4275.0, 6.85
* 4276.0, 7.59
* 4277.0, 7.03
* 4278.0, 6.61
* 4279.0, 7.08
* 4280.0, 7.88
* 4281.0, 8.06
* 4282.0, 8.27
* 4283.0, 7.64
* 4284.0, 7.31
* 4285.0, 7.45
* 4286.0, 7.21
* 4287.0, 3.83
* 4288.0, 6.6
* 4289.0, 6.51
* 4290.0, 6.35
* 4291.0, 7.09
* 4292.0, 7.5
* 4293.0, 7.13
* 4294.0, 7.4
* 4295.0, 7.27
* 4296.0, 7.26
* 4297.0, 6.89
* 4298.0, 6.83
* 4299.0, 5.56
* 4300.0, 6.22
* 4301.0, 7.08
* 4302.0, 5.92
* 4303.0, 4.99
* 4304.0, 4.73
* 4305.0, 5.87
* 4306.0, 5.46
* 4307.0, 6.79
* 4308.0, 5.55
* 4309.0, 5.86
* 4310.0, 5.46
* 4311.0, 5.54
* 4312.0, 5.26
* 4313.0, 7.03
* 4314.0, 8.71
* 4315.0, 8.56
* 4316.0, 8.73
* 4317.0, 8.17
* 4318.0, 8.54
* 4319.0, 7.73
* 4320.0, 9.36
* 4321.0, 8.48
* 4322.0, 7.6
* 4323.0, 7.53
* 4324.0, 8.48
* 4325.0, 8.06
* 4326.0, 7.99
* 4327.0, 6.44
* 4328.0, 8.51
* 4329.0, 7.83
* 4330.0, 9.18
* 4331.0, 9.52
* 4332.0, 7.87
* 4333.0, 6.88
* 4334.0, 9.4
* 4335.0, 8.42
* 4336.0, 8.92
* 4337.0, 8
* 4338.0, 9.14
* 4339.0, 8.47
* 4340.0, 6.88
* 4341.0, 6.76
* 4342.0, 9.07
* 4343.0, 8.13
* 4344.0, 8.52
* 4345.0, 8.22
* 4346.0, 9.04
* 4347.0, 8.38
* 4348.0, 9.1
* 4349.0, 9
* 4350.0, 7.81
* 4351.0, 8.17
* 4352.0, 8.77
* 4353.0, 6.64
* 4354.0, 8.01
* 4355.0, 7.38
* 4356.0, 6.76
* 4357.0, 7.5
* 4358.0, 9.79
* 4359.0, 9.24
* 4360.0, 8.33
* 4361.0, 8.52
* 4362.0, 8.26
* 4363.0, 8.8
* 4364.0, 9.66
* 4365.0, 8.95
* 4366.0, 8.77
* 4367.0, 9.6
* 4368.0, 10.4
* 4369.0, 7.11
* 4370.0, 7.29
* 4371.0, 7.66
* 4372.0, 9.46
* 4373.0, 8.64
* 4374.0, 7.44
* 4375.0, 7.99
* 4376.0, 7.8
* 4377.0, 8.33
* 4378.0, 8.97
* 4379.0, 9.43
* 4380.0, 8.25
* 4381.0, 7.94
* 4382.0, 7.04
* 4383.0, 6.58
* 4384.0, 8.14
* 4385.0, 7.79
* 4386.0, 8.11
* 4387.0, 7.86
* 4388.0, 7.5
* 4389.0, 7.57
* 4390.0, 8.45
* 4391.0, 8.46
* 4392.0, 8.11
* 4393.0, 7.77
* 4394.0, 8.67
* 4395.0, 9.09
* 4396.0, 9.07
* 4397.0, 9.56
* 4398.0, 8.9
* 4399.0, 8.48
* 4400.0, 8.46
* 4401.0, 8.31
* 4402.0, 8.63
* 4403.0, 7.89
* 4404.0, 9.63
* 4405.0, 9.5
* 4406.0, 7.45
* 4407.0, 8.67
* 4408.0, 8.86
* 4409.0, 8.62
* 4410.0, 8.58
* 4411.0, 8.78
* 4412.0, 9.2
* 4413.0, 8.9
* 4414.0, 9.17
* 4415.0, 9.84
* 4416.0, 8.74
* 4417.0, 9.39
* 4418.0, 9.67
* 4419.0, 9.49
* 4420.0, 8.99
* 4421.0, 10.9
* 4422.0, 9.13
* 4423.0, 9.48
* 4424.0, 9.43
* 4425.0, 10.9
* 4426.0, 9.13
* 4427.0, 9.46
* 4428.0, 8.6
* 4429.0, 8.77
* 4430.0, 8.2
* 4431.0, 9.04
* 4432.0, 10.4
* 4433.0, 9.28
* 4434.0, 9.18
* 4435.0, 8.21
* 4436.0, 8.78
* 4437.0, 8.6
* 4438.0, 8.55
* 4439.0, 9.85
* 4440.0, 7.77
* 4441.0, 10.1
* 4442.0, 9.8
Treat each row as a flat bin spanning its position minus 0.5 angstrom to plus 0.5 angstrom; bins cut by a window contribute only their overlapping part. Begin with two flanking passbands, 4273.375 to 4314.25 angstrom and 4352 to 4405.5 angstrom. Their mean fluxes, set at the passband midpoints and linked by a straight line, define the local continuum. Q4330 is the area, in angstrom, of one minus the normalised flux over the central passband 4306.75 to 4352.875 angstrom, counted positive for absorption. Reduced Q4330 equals -3.5 angstrom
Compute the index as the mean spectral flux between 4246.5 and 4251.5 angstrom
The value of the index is 7.61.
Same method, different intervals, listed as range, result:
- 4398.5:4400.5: 8.47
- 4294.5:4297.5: 7.14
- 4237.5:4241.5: 7.65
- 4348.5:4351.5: 8.33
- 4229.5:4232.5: 6.58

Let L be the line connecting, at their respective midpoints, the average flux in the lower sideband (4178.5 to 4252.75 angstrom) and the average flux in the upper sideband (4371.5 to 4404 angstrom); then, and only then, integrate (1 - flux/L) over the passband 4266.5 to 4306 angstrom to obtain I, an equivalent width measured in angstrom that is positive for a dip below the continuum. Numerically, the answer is 3.42 angstrom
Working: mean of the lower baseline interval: 7.07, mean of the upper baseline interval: 8.29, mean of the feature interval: 6.91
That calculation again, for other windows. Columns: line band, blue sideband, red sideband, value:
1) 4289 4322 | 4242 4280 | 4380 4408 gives 3.9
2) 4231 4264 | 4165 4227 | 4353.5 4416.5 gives -1.5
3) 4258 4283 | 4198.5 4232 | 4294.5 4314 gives -3.9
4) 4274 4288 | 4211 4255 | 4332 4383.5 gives 0.9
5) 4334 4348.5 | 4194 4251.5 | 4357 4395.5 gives -0.6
